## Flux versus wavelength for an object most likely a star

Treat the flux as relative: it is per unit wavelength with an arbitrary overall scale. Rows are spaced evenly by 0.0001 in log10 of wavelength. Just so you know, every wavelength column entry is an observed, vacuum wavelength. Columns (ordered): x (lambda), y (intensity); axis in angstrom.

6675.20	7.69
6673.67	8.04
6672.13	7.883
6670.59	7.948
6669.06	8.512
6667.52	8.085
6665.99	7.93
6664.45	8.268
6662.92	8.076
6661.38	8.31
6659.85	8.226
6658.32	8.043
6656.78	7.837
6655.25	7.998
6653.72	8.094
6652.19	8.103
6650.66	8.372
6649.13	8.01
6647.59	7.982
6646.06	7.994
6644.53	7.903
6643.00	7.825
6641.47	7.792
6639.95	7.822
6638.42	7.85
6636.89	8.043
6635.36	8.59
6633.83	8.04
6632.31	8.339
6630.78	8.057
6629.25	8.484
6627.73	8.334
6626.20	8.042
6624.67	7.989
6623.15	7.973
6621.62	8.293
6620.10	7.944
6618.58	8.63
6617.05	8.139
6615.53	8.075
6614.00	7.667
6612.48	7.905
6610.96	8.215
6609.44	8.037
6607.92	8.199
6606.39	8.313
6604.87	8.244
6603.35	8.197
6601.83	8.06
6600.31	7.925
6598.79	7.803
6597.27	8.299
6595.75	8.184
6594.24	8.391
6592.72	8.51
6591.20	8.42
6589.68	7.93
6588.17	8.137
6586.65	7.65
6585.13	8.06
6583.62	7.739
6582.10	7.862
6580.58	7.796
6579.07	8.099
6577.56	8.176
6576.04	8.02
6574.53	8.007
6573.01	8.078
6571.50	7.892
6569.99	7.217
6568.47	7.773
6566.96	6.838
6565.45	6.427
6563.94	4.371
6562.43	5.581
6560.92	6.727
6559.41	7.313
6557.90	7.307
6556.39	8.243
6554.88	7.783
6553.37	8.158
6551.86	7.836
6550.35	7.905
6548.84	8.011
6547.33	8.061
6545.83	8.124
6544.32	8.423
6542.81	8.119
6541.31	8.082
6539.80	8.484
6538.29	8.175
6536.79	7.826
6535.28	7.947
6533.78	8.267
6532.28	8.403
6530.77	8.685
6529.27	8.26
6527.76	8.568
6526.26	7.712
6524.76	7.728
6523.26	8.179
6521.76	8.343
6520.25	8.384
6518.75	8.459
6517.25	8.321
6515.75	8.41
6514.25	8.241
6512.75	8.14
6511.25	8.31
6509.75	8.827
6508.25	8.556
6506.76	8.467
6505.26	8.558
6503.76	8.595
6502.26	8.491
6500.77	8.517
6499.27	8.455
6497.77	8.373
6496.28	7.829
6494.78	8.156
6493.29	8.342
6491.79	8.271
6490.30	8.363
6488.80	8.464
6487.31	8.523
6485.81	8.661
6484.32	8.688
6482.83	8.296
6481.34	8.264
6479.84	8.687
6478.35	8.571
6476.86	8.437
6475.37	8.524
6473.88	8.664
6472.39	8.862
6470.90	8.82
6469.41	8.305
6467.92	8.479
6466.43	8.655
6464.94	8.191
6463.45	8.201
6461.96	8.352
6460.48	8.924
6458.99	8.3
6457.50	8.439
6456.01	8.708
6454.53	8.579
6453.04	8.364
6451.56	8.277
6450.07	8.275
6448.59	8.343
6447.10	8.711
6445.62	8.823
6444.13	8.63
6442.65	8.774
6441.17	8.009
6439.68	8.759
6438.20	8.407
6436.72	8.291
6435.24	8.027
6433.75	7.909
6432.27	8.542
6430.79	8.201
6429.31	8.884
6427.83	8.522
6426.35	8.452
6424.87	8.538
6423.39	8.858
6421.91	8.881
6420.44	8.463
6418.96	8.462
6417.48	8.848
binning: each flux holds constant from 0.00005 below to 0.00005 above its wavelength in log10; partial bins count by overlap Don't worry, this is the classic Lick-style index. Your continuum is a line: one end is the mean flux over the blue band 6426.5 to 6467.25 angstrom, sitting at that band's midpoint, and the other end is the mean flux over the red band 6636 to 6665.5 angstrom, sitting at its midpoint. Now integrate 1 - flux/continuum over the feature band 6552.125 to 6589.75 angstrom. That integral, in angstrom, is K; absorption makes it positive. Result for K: 3.3 angstrom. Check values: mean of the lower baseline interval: 8.45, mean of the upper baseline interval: 8.03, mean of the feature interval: 7.49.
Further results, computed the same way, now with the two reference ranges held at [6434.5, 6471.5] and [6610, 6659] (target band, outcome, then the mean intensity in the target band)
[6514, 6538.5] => 0.2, 8.23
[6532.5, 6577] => 3.3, 7.63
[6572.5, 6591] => 0.5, 7.97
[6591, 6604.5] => -0.1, 8.19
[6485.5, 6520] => -0.2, 8.4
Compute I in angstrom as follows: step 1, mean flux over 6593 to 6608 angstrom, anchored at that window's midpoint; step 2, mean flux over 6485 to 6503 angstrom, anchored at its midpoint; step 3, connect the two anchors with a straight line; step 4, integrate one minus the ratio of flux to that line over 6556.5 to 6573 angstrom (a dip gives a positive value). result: 2.75 angstrom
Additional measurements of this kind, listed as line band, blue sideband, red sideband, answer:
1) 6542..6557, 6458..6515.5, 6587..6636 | 0.44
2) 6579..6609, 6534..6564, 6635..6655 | -0.90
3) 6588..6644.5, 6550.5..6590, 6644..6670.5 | -2.22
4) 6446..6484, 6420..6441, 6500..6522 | -0.17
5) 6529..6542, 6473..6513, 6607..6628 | 0.15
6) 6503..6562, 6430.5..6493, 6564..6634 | 0.55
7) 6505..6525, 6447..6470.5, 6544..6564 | -1.21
